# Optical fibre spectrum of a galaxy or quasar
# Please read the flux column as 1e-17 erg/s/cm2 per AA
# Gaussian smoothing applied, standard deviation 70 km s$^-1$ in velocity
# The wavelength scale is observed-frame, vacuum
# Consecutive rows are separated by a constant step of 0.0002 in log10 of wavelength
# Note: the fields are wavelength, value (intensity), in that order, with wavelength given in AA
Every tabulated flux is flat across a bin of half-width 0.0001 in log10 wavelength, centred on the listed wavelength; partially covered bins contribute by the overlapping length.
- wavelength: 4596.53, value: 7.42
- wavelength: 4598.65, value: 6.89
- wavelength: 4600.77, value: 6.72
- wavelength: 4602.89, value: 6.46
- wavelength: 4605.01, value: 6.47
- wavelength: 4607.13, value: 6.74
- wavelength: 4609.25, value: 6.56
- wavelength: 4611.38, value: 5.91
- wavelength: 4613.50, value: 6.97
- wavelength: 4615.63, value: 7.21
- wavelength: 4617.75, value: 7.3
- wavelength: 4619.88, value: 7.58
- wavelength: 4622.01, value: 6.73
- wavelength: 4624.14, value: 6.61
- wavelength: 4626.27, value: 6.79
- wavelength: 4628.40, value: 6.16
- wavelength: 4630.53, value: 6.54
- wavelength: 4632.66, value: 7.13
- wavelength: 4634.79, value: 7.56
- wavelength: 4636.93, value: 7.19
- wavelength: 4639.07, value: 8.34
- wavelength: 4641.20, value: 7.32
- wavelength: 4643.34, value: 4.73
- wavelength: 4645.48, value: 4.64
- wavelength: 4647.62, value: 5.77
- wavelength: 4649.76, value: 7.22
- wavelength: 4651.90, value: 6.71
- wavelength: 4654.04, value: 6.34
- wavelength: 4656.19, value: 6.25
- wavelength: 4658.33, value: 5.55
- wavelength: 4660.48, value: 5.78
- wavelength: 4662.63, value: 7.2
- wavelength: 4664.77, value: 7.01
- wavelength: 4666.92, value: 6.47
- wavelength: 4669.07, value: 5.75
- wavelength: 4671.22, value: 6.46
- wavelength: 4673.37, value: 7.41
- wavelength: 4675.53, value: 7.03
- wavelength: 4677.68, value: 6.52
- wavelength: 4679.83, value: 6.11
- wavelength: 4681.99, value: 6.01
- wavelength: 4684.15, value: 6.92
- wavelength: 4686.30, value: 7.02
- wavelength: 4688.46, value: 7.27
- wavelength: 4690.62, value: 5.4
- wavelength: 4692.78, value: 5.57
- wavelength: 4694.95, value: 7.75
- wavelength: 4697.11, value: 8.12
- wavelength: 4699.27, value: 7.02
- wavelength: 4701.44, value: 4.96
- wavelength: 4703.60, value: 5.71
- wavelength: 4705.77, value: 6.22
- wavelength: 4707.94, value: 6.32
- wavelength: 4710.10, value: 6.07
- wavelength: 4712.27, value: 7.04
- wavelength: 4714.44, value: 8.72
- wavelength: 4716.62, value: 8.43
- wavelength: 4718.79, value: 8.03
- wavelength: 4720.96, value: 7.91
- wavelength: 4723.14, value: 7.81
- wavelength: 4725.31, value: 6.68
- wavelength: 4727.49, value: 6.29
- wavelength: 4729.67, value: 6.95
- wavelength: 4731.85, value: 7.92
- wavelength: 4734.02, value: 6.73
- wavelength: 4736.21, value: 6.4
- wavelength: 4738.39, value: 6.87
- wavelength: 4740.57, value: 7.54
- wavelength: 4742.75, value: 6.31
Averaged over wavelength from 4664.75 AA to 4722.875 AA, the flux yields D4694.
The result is 6.8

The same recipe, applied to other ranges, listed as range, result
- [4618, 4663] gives 6.58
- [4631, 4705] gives 6.53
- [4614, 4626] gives 7.06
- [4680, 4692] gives 6.47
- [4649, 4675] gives 6.51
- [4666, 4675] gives 6.55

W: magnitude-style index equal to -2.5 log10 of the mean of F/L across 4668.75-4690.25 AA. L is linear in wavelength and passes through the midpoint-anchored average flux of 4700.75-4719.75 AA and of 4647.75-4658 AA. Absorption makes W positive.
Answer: 0.00 mag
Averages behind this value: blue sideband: 6.48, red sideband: 6.87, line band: 6.64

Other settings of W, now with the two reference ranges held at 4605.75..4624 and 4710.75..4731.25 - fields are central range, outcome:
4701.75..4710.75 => 0.233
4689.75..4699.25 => 0.089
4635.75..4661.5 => 0.120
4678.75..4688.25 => 0.109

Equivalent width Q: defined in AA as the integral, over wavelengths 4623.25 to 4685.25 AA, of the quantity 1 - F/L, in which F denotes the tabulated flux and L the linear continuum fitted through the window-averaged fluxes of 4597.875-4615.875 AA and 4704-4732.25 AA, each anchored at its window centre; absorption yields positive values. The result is 3.0 AA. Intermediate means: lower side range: 6.63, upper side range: 7.21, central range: 6.54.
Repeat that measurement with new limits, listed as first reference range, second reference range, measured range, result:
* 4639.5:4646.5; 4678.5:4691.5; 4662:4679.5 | -1.23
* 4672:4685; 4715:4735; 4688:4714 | 2.03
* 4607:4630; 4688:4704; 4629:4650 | 0.27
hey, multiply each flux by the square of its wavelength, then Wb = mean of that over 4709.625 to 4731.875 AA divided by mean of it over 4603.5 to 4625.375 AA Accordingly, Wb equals 1.15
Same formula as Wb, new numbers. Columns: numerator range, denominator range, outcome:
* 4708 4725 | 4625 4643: 1.12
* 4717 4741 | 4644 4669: 1.20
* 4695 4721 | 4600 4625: 1.08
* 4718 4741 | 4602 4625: 1.11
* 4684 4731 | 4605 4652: 1.07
